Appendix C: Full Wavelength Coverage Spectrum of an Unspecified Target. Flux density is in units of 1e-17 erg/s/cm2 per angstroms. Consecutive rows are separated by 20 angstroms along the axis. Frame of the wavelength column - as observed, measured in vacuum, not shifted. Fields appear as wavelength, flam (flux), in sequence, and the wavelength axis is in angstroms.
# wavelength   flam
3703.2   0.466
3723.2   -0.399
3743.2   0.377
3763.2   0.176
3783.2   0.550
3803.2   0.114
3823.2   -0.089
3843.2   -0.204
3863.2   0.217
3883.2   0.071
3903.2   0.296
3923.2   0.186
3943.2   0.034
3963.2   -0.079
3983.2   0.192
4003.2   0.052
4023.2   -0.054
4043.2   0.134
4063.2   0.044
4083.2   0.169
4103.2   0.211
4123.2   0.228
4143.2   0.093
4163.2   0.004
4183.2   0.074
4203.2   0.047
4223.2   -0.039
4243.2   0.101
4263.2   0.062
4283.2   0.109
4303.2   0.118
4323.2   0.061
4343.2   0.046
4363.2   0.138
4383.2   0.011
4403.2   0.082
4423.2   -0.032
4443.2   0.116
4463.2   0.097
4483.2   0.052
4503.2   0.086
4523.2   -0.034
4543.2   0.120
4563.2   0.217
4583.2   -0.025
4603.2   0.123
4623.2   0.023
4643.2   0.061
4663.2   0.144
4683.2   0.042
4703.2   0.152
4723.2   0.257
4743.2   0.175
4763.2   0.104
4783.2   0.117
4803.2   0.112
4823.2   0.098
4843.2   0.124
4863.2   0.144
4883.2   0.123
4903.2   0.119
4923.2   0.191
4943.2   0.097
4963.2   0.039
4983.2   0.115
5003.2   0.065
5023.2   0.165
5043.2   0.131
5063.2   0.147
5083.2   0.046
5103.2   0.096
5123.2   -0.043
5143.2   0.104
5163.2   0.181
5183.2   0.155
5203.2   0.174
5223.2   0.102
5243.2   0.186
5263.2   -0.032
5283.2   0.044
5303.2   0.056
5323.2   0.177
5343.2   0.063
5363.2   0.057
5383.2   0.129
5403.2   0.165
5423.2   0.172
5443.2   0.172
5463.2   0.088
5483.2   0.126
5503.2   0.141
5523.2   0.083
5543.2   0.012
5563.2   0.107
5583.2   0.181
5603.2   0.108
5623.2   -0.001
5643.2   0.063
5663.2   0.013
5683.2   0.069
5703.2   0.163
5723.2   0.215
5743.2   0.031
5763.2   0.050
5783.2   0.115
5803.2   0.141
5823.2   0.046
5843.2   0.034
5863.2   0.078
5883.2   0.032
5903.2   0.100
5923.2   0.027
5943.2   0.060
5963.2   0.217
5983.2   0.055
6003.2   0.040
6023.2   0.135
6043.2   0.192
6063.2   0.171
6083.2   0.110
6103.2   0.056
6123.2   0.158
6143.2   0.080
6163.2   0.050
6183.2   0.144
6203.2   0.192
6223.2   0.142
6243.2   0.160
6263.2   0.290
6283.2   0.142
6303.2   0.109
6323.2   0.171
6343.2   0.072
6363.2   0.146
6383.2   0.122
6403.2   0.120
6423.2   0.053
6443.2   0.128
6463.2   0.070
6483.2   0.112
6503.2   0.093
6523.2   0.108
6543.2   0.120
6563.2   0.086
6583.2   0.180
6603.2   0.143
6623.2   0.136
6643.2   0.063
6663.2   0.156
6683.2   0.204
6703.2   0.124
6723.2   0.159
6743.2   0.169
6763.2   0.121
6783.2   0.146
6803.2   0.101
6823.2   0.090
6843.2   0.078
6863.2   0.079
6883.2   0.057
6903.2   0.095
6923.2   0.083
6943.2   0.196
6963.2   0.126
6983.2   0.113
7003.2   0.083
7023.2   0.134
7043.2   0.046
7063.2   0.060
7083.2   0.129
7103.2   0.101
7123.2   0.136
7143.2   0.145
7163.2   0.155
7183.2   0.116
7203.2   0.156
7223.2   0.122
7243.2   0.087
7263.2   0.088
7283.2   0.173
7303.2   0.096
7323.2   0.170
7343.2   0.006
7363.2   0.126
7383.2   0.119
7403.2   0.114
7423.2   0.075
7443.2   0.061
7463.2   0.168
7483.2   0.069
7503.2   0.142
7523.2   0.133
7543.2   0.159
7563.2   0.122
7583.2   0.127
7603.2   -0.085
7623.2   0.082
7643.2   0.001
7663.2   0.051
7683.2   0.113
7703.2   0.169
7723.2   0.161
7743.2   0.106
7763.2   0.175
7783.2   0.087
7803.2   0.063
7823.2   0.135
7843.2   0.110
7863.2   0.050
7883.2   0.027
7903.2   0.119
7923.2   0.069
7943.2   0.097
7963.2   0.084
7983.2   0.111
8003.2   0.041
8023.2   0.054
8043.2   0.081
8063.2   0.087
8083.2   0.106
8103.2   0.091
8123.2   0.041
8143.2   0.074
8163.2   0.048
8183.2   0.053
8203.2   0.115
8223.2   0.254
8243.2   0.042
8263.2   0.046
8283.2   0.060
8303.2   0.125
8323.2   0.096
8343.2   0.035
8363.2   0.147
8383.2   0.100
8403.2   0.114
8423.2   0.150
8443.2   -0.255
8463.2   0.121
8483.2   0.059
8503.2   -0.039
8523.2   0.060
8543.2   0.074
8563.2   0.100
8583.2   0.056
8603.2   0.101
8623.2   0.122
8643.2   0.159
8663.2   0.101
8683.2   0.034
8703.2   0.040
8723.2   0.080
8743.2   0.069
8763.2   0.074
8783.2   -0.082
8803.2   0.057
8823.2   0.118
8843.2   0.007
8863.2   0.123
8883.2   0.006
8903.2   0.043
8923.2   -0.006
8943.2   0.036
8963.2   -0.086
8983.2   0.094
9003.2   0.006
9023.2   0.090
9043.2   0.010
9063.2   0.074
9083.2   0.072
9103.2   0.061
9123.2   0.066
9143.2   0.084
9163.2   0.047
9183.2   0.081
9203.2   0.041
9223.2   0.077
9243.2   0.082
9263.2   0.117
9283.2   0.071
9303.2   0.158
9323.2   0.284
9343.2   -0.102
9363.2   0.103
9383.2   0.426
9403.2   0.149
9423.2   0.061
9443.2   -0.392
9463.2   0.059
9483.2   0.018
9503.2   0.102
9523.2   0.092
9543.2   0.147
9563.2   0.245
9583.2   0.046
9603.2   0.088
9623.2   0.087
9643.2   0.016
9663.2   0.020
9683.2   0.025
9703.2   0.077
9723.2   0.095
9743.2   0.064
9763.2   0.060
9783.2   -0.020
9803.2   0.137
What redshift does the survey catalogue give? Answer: 0.252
